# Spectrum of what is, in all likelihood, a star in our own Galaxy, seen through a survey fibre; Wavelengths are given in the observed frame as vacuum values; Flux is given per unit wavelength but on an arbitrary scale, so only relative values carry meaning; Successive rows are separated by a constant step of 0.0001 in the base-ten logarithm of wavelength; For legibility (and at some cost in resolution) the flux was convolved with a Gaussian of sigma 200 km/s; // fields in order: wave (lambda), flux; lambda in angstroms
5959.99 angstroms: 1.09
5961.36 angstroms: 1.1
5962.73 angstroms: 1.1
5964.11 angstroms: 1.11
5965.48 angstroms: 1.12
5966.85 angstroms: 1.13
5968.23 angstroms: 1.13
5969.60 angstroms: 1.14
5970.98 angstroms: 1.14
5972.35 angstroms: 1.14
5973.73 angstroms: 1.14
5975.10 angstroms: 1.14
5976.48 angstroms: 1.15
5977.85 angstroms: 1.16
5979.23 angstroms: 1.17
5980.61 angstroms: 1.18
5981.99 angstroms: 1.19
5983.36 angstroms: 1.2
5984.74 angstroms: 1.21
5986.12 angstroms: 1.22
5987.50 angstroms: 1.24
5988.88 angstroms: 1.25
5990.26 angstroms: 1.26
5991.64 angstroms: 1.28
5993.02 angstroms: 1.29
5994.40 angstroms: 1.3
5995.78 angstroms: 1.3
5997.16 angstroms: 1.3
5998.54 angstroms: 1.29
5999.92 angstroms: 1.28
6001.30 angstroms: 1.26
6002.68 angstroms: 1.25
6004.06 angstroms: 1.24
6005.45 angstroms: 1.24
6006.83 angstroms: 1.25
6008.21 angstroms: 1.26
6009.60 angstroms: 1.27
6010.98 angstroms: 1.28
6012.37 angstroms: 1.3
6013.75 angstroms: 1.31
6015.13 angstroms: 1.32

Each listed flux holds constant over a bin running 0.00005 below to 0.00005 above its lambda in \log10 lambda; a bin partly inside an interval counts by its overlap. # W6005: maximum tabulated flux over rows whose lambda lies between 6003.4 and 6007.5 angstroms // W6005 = 1.25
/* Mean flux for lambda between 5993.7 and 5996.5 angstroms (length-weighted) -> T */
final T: 1.3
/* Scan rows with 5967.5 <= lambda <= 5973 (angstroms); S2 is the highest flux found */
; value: 1.14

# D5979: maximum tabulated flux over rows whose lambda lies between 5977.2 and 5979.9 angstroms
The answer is 1.17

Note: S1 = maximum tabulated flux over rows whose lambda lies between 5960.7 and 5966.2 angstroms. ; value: 1.12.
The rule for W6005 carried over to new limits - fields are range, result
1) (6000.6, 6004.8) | 1.26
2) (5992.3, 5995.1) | 1.3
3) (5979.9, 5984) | 1.2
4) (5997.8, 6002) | 1.29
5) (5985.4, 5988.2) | 1.24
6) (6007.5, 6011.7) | 1.28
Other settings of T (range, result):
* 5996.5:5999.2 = 1.3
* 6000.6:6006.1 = 1.25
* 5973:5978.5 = 1.15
